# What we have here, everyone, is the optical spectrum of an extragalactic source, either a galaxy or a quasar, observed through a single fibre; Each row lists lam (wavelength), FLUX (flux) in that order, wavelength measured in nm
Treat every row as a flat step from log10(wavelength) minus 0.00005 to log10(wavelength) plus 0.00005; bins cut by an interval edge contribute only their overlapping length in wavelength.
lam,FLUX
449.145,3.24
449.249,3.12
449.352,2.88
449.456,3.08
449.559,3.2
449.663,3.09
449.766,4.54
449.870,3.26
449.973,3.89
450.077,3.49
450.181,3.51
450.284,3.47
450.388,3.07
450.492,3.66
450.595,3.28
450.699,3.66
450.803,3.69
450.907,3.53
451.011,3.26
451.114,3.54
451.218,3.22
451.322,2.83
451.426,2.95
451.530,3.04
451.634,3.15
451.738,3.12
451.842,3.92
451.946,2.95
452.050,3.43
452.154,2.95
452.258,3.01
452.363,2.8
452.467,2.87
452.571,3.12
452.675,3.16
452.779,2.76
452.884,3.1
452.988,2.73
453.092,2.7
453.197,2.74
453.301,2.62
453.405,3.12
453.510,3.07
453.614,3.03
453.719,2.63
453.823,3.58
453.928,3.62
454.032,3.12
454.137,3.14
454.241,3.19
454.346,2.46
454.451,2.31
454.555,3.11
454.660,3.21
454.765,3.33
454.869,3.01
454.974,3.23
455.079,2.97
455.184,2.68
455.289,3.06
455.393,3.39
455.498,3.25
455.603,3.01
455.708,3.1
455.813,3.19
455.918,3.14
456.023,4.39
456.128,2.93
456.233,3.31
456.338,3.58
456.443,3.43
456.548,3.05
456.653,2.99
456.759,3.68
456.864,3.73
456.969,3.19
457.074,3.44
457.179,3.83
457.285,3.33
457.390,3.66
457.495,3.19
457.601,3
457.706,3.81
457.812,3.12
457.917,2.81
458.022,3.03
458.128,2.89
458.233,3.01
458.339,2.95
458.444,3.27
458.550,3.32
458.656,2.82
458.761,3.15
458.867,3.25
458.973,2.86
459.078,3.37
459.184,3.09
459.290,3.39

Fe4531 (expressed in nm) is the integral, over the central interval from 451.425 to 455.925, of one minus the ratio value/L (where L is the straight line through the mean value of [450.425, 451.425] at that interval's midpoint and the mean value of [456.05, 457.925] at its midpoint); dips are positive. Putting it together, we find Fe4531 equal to 0.435 nm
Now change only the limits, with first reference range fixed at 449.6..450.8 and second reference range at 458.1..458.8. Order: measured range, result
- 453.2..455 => 0.152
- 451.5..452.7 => 0.106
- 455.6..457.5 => -0.131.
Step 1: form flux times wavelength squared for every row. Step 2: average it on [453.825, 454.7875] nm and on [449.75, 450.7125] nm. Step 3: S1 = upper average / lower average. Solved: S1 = 0.9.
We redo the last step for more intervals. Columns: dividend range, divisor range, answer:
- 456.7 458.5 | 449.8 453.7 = 1.06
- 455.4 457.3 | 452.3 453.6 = 1.18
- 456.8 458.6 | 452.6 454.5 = 1.13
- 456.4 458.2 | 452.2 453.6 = 1.16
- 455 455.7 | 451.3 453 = 1.02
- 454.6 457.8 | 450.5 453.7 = 1.08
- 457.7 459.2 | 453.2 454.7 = 1.05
